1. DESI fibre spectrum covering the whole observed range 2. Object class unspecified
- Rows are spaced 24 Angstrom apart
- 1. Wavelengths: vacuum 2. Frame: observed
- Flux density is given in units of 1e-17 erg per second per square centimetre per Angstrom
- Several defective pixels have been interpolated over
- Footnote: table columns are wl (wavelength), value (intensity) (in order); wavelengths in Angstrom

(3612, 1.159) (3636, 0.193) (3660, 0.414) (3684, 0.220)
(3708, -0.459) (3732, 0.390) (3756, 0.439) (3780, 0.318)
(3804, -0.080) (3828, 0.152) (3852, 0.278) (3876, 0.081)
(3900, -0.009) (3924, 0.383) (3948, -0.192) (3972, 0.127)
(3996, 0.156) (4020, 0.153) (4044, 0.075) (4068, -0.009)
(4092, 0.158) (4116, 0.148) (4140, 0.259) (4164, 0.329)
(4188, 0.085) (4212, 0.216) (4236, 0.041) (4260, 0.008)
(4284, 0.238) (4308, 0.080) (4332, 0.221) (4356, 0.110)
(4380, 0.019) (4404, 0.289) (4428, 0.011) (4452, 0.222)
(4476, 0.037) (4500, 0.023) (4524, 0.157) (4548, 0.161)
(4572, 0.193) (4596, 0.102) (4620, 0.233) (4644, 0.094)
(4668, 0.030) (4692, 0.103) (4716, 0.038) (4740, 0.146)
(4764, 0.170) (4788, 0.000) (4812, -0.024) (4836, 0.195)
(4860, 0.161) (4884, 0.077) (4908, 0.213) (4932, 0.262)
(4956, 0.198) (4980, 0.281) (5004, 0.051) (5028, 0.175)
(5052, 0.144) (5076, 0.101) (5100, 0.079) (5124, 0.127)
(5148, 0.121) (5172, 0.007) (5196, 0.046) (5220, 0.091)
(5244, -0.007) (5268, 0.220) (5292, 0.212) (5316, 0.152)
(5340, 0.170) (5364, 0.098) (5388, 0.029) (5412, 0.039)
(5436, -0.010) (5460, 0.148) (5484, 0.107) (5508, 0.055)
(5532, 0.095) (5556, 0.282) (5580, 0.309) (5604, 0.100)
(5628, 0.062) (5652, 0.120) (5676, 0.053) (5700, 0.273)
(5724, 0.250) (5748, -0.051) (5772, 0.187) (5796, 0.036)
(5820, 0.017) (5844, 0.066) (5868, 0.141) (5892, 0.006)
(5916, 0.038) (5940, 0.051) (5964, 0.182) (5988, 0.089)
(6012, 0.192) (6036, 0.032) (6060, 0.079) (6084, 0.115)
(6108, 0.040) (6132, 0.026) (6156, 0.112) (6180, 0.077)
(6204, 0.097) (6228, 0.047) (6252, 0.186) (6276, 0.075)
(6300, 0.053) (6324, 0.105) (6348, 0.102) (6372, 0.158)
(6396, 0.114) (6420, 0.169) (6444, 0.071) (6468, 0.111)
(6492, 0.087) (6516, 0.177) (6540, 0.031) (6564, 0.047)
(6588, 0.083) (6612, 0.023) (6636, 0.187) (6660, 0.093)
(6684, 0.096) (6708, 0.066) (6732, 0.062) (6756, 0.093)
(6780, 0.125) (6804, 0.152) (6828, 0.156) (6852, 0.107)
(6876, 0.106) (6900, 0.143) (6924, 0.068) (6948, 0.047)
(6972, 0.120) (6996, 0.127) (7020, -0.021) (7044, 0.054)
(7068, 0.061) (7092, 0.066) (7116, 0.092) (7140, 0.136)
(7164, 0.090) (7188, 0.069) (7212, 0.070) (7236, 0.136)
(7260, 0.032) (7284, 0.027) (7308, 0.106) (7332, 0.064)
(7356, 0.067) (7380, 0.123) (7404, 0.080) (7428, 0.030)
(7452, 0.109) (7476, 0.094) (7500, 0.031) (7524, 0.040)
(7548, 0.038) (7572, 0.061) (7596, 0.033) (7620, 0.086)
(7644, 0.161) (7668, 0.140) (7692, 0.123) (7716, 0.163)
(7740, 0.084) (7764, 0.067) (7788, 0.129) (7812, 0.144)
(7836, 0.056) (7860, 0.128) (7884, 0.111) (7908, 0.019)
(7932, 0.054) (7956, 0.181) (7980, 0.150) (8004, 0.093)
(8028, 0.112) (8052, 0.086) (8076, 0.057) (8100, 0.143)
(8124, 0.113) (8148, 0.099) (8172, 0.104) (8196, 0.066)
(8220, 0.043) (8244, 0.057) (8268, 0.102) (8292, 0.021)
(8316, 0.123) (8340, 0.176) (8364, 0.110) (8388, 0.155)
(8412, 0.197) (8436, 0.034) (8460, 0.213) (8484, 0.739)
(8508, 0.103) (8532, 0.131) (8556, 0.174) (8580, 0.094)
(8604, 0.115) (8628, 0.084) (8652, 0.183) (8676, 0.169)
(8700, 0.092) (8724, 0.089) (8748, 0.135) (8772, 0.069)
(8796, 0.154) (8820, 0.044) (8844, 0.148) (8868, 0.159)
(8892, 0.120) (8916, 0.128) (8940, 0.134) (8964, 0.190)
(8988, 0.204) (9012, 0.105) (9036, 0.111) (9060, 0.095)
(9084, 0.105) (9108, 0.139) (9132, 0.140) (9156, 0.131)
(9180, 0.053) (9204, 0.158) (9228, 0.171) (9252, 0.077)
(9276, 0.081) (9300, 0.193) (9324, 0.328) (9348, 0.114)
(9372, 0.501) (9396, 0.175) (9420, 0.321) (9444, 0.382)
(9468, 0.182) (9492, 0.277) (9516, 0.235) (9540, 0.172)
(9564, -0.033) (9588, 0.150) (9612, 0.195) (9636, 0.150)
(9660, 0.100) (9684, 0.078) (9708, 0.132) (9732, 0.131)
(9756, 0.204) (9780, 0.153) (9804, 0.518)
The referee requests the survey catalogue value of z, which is 1.27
